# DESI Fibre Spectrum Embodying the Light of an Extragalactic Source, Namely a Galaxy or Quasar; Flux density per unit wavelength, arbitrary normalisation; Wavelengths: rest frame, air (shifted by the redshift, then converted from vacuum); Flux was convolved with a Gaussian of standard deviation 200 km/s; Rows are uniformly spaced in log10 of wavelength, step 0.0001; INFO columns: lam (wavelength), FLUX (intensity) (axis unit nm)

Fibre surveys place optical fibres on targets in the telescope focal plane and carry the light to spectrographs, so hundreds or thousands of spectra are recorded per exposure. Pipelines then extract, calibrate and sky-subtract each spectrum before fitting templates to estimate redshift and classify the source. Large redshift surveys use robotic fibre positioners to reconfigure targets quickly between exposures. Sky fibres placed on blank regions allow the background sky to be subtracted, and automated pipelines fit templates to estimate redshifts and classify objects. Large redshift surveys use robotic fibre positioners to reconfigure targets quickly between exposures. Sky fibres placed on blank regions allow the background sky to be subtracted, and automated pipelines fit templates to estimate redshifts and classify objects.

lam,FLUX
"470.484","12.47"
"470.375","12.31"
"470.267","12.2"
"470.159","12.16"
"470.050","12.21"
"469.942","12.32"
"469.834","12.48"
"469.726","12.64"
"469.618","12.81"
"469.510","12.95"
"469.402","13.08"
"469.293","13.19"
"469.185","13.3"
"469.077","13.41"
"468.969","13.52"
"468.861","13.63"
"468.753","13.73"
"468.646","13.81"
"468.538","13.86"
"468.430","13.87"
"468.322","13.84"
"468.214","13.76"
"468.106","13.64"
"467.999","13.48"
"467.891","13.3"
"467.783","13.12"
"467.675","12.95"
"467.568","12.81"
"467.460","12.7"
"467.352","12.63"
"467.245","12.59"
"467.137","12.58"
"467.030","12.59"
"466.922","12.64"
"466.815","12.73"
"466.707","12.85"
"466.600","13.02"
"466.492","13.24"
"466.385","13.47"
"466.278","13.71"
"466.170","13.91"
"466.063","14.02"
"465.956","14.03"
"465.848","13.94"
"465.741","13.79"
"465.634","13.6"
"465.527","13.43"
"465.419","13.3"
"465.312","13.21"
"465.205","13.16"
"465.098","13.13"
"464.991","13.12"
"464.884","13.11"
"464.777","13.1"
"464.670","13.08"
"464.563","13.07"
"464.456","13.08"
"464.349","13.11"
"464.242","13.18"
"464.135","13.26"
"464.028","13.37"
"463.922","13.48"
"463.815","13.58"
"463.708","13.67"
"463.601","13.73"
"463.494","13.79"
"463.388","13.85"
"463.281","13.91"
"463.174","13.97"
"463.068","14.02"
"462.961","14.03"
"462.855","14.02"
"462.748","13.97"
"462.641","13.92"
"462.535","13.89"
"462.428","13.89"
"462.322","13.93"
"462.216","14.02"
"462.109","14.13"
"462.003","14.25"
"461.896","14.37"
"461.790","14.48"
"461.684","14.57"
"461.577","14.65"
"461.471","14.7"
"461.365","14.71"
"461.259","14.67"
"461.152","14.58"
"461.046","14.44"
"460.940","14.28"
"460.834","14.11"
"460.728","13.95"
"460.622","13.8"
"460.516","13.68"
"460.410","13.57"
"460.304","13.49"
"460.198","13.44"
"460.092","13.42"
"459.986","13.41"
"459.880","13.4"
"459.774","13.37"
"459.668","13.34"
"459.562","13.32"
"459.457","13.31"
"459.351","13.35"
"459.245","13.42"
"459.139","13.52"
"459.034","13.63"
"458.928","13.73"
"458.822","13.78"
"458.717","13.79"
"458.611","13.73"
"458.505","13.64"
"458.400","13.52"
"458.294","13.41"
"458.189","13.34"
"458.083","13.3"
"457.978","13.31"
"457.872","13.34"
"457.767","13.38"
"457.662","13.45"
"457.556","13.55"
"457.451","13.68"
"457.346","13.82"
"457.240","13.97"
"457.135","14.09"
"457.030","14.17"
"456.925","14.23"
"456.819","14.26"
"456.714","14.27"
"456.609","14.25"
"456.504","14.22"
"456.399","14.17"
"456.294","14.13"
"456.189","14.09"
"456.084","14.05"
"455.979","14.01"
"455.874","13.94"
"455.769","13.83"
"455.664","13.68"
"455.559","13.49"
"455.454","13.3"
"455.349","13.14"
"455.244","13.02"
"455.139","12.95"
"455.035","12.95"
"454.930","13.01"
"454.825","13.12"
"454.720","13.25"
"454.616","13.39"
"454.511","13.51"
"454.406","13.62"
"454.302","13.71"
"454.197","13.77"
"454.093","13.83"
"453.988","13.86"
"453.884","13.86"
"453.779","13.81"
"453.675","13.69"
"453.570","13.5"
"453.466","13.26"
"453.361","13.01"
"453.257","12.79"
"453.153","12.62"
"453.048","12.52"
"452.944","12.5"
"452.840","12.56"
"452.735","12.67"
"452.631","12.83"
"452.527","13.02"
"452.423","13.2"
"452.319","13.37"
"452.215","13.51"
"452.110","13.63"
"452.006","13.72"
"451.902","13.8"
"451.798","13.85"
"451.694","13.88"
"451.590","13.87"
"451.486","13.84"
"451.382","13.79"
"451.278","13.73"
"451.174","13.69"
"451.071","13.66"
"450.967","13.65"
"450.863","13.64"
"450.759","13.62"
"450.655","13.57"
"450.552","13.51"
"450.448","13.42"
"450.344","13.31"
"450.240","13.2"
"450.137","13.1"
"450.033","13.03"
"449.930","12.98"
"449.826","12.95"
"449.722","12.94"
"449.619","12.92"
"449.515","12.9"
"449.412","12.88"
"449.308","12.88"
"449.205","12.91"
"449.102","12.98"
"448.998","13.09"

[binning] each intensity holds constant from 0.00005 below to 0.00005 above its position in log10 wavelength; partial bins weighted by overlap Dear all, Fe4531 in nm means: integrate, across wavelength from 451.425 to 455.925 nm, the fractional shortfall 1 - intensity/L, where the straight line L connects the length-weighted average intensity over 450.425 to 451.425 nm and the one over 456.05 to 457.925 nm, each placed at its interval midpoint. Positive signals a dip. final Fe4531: 0.14 nm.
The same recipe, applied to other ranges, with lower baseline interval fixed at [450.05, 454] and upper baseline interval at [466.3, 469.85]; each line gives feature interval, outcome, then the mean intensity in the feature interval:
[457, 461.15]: -0.11 nm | 13.6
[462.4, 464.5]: -0.07 nm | 13.7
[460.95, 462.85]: -0.15 nm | 14.3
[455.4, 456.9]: -0.07 nm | 14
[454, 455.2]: 0.00 nm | 13.4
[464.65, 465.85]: -0.01 nm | 13.3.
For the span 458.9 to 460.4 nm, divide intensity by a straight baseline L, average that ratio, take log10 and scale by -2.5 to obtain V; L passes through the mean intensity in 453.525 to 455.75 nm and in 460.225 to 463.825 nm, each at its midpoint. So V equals 0.04 mag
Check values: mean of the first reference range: 13.5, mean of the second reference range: 14.1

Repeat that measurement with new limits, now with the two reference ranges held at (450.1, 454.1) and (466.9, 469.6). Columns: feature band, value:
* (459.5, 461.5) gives -0.04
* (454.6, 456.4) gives -0.01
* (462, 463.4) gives -0.05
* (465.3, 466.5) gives -0.03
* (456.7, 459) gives -0.03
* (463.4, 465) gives 0.00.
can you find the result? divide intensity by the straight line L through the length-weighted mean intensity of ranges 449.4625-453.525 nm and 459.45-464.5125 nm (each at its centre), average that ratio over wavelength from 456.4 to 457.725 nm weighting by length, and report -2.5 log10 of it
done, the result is -0.03 mag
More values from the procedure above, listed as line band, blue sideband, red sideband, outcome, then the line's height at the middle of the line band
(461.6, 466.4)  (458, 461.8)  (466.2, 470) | -0.02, 13.5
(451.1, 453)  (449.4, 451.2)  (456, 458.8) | 0.00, 13.4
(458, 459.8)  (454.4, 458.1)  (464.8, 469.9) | 0.01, 13.6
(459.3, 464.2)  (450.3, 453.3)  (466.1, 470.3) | -0.05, 13.2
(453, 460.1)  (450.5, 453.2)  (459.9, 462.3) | 0.02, 13.8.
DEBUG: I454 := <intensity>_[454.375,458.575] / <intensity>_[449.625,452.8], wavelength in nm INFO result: 1.0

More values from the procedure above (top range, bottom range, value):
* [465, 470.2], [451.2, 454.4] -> 0.99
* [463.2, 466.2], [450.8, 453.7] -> 1.01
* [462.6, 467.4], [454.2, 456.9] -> 0.98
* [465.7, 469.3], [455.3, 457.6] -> 0.96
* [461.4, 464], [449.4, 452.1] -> 1.04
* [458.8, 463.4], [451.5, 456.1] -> 1.04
